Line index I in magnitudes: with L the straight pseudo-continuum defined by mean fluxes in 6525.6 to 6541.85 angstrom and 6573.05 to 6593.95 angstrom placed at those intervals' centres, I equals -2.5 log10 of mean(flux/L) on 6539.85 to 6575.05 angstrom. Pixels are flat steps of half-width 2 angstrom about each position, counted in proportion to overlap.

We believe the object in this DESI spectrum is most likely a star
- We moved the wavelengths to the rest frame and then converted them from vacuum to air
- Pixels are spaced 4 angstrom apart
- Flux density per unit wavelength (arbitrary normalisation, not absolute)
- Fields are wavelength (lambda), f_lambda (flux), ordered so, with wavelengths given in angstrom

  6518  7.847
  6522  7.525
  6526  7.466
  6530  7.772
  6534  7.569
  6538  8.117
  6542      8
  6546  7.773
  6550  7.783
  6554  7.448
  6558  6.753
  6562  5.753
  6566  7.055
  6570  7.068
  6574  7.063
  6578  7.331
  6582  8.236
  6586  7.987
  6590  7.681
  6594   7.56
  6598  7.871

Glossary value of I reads 0.08 mag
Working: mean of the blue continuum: 7.79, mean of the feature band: 7.2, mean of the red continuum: 7.68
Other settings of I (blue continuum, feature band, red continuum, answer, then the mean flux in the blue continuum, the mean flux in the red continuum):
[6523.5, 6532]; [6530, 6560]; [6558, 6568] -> -0.087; 7.61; 6.47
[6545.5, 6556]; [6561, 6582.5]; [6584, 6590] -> 0.106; 7.65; 7.89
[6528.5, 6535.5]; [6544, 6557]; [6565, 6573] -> -0.034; 7.67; 7.06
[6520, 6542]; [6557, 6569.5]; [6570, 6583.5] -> 0.148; 7.72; 7.45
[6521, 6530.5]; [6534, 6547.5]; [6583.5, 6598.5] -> -0.042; 7.57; 7.78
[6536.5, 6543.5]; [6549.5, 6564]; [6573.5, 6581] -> 0.135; 8.06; 7.36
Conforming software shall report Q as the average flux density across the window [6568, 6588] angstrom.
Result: 7.54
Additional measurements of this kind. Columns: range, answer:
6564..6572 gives 7.06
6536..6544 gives 8.06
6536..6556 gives 7.82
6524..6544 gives 7.78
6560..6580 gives 6.85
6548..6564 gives 6.93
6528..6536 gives 7.67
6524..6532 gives 7.62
